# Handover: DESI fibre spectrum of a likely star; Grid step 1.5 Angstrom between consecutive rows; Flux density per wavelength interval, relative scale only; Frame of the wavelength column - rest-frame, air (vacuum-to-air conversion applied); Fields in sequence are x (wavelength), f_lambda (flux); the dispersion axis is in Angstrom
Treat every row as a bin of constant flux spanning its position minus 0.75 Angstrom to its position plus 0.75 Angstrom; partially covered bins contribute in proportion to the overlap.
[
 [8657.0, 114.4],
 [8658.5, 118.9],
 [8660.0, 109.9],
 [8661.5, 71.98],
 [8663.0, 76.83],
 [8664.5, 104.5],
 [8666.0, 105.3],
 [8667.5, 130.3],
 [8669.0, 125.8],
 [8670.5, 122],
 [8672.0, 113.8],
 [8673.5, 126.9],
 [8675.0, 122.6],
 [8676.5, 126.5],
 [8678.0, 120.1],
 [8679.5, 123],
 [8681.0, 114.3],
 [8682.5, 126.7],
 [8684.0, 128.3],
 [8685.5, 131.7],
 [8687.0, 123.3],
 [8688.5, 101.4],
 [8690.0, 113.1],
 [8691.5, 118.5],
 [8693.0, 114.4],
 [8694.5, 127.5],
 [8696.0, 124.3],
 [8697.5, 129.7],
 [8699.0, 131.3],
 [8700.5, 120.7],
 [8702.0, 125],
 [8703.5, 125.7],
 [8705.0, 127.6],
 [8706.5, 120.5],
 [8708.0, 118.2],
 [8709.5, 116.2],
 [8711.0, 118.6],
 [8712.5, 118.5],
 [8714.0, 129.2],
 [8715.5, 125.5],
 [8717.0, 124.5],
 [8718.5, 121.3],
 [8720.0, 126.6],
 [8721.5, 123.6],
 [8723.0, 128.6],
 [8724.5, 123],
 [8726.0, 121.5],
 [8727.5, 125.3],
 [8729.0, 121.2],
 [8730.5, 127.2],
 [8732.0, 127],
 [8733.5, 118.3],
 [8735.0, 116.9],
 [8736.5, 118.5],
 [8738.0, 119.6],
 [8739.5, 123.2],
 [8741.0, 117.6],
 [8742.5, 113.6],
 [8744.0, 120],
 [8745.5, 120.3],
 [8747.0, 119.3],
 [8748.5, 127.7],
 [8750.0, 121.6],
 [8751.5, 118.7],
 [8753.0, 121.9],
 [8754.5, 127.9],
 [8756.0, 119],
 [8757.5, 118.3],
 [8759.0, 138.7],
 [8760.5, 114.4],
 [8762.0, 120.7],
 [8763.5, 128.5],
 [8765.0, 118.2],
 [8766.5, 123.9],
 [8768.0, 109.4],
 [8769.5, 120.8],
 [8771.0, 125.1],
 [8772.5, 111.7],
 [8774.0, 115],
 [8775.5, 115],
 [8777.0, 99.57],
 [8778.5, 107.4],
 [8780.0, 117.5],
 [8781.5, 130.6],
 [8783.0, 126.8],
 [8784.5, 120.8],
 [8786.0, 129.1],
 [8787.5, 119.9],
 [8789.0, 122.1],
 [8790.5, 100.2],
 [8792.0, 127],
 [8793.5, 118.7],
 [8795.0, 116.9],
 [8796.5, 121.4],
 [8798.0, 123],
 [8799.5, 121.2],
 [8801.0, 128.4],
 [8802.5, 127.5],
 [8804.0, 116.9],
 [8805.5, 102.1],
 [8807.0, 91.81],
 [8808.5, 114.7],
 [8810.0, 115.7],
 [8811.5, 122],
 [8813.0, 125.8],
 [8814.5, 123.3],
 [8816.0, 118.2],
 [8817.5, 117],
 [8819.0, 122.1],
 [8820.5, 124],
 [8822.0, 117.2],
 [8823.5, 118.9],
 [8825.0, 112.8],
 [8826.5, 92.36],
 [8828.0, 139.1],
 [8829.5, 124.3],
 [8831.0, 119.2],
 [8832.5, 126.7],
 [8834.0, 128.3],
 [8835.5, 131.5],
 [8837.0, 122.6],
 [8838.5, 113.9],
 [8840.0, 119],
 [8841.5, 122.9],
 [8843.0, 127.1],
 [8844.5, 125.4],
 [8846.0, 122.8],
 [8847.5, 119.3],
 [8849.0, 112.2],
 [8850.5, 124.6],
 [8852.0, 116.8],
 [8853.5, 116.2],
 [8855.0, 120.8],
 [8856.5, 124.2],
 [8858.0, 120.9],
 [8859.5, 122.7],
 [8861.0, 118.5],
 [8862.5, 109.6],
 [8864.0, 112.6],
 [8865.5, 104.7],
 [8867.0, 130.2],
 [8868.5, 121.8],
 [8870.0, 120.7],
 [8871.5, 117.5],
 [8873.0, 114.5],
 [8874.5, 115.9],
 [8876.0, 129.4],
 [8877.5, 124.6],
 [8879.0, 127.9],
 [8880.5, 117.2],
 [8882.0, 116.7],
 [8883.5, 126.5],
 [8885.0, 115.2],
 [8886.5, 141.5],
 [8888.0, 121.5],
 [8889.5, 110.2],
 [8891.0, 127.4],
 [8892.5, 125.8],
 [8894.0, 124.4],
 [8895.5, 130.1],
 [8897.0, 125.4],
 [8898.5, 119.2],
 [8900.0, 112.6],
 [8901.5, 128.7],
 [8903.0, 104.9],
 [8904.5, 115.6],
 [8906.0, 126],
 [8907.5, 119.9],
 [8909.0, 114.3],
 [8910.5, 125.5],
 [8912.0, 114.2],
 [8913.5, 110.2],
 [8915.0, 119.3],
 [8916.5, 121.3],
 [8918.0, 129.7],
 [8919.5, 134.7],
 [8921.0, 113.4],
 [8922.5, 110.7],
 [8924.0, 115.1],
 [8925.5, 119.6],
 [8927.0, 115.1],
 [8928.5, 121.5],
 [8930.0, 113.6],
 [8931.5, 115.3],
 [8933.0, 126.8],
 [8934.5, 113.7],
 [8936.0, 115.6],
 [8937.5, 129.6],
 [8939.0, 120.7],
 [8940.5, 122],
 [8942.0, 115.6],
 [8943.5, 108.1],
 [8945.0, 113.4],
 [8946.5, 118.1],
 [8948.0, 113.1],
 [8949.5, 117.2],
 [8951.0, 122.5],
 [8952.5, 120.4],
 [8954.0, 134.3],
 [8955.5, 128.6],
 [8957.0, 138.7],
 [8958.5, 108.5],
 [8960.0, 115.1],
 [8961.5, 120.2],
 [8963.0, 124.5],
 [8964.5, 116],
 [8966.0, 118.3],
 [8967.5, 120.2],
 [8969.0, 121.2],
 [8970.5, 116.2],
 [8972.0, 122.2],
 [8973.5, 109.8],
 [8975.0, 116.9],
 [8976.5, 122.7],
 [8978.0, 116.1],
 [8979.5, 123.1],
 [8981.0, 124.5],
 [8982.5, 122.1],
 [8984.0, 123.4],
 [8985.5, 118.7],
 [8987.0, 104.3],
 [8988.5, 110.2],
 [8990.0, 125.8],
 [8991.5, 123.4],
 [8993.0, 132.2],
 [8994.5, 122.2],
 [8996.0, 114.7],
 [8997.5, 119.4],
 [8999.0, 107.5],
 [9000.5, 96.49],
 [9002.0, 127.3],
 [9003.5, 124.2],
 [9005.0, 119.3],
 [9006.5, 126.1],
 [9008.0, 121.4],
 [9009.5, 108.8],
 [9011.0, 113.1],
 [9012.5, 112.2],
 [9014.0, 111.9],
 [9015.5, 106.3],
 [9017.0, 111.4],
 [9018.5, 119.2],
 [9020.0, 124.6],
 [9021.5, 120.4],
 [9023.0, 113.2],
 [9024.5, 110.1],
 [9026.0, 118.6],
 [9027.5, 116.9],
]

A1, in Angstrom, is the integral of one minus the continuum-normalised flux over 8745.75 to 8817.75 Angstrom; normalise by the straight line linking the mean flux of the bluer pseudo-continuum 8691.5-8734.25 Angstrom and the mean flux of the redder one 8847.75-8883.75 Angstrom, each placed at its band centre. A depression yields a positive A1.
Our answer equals 1.4 Angstrom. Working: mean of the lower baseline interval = 124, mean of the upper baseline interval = 119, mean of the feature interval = 119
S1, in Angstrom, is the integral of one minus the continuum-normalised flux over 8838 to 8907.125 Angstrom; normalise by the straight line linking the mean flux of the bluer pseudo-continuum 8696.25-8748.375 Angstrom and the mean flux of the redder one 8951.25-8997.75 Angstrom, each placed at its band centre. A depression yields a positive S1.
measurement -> 0.42 Angstrom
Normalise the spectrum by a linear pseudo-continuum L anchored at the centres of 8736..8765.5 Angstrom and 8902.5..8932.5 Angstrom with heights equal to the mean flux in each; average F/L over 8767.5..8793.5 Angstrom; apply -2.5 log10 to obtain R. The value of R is 0.029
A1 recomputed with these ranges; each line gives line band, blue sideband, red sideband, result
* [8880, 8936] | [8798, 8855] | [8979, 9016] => -0.6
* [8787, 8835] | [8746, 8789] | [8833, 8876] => 0.6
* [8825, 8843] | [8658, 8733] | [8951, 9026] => -0.4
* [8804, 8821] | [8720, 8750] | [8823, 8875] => 0.6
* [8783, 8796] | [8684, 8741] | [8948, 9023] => 0.2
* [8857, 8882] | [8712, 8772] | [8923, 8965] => 0.2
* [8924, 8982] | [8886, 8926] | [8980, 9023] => -0.1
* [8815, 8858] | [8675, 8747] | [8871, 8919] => 0.2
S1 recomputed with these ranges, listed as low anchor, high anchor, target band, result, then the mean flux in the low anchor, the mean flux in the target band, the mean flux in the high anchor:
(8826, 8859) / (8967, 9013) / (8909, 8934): 0.2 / 122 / 119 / 118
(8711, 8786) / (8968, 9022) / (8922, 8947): 0.3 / 121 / 117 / 118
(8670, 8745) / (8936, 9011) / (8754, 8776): 0.2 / 122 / 120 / 119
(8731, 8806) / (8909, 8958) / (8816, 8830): 0.2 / 120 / 119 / 120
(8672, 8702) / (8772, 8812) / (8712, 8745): -0.6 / 122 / 122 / 117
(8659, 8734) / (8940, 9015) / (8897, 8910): 0.1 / 120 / 118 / 119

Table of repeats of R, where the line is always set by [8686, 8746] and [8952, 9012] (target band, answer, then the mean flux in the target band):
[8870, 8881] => -0.01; 121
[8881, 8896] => -0.03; 124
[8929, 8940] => 0.00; 119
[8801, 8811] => 0.07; 113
